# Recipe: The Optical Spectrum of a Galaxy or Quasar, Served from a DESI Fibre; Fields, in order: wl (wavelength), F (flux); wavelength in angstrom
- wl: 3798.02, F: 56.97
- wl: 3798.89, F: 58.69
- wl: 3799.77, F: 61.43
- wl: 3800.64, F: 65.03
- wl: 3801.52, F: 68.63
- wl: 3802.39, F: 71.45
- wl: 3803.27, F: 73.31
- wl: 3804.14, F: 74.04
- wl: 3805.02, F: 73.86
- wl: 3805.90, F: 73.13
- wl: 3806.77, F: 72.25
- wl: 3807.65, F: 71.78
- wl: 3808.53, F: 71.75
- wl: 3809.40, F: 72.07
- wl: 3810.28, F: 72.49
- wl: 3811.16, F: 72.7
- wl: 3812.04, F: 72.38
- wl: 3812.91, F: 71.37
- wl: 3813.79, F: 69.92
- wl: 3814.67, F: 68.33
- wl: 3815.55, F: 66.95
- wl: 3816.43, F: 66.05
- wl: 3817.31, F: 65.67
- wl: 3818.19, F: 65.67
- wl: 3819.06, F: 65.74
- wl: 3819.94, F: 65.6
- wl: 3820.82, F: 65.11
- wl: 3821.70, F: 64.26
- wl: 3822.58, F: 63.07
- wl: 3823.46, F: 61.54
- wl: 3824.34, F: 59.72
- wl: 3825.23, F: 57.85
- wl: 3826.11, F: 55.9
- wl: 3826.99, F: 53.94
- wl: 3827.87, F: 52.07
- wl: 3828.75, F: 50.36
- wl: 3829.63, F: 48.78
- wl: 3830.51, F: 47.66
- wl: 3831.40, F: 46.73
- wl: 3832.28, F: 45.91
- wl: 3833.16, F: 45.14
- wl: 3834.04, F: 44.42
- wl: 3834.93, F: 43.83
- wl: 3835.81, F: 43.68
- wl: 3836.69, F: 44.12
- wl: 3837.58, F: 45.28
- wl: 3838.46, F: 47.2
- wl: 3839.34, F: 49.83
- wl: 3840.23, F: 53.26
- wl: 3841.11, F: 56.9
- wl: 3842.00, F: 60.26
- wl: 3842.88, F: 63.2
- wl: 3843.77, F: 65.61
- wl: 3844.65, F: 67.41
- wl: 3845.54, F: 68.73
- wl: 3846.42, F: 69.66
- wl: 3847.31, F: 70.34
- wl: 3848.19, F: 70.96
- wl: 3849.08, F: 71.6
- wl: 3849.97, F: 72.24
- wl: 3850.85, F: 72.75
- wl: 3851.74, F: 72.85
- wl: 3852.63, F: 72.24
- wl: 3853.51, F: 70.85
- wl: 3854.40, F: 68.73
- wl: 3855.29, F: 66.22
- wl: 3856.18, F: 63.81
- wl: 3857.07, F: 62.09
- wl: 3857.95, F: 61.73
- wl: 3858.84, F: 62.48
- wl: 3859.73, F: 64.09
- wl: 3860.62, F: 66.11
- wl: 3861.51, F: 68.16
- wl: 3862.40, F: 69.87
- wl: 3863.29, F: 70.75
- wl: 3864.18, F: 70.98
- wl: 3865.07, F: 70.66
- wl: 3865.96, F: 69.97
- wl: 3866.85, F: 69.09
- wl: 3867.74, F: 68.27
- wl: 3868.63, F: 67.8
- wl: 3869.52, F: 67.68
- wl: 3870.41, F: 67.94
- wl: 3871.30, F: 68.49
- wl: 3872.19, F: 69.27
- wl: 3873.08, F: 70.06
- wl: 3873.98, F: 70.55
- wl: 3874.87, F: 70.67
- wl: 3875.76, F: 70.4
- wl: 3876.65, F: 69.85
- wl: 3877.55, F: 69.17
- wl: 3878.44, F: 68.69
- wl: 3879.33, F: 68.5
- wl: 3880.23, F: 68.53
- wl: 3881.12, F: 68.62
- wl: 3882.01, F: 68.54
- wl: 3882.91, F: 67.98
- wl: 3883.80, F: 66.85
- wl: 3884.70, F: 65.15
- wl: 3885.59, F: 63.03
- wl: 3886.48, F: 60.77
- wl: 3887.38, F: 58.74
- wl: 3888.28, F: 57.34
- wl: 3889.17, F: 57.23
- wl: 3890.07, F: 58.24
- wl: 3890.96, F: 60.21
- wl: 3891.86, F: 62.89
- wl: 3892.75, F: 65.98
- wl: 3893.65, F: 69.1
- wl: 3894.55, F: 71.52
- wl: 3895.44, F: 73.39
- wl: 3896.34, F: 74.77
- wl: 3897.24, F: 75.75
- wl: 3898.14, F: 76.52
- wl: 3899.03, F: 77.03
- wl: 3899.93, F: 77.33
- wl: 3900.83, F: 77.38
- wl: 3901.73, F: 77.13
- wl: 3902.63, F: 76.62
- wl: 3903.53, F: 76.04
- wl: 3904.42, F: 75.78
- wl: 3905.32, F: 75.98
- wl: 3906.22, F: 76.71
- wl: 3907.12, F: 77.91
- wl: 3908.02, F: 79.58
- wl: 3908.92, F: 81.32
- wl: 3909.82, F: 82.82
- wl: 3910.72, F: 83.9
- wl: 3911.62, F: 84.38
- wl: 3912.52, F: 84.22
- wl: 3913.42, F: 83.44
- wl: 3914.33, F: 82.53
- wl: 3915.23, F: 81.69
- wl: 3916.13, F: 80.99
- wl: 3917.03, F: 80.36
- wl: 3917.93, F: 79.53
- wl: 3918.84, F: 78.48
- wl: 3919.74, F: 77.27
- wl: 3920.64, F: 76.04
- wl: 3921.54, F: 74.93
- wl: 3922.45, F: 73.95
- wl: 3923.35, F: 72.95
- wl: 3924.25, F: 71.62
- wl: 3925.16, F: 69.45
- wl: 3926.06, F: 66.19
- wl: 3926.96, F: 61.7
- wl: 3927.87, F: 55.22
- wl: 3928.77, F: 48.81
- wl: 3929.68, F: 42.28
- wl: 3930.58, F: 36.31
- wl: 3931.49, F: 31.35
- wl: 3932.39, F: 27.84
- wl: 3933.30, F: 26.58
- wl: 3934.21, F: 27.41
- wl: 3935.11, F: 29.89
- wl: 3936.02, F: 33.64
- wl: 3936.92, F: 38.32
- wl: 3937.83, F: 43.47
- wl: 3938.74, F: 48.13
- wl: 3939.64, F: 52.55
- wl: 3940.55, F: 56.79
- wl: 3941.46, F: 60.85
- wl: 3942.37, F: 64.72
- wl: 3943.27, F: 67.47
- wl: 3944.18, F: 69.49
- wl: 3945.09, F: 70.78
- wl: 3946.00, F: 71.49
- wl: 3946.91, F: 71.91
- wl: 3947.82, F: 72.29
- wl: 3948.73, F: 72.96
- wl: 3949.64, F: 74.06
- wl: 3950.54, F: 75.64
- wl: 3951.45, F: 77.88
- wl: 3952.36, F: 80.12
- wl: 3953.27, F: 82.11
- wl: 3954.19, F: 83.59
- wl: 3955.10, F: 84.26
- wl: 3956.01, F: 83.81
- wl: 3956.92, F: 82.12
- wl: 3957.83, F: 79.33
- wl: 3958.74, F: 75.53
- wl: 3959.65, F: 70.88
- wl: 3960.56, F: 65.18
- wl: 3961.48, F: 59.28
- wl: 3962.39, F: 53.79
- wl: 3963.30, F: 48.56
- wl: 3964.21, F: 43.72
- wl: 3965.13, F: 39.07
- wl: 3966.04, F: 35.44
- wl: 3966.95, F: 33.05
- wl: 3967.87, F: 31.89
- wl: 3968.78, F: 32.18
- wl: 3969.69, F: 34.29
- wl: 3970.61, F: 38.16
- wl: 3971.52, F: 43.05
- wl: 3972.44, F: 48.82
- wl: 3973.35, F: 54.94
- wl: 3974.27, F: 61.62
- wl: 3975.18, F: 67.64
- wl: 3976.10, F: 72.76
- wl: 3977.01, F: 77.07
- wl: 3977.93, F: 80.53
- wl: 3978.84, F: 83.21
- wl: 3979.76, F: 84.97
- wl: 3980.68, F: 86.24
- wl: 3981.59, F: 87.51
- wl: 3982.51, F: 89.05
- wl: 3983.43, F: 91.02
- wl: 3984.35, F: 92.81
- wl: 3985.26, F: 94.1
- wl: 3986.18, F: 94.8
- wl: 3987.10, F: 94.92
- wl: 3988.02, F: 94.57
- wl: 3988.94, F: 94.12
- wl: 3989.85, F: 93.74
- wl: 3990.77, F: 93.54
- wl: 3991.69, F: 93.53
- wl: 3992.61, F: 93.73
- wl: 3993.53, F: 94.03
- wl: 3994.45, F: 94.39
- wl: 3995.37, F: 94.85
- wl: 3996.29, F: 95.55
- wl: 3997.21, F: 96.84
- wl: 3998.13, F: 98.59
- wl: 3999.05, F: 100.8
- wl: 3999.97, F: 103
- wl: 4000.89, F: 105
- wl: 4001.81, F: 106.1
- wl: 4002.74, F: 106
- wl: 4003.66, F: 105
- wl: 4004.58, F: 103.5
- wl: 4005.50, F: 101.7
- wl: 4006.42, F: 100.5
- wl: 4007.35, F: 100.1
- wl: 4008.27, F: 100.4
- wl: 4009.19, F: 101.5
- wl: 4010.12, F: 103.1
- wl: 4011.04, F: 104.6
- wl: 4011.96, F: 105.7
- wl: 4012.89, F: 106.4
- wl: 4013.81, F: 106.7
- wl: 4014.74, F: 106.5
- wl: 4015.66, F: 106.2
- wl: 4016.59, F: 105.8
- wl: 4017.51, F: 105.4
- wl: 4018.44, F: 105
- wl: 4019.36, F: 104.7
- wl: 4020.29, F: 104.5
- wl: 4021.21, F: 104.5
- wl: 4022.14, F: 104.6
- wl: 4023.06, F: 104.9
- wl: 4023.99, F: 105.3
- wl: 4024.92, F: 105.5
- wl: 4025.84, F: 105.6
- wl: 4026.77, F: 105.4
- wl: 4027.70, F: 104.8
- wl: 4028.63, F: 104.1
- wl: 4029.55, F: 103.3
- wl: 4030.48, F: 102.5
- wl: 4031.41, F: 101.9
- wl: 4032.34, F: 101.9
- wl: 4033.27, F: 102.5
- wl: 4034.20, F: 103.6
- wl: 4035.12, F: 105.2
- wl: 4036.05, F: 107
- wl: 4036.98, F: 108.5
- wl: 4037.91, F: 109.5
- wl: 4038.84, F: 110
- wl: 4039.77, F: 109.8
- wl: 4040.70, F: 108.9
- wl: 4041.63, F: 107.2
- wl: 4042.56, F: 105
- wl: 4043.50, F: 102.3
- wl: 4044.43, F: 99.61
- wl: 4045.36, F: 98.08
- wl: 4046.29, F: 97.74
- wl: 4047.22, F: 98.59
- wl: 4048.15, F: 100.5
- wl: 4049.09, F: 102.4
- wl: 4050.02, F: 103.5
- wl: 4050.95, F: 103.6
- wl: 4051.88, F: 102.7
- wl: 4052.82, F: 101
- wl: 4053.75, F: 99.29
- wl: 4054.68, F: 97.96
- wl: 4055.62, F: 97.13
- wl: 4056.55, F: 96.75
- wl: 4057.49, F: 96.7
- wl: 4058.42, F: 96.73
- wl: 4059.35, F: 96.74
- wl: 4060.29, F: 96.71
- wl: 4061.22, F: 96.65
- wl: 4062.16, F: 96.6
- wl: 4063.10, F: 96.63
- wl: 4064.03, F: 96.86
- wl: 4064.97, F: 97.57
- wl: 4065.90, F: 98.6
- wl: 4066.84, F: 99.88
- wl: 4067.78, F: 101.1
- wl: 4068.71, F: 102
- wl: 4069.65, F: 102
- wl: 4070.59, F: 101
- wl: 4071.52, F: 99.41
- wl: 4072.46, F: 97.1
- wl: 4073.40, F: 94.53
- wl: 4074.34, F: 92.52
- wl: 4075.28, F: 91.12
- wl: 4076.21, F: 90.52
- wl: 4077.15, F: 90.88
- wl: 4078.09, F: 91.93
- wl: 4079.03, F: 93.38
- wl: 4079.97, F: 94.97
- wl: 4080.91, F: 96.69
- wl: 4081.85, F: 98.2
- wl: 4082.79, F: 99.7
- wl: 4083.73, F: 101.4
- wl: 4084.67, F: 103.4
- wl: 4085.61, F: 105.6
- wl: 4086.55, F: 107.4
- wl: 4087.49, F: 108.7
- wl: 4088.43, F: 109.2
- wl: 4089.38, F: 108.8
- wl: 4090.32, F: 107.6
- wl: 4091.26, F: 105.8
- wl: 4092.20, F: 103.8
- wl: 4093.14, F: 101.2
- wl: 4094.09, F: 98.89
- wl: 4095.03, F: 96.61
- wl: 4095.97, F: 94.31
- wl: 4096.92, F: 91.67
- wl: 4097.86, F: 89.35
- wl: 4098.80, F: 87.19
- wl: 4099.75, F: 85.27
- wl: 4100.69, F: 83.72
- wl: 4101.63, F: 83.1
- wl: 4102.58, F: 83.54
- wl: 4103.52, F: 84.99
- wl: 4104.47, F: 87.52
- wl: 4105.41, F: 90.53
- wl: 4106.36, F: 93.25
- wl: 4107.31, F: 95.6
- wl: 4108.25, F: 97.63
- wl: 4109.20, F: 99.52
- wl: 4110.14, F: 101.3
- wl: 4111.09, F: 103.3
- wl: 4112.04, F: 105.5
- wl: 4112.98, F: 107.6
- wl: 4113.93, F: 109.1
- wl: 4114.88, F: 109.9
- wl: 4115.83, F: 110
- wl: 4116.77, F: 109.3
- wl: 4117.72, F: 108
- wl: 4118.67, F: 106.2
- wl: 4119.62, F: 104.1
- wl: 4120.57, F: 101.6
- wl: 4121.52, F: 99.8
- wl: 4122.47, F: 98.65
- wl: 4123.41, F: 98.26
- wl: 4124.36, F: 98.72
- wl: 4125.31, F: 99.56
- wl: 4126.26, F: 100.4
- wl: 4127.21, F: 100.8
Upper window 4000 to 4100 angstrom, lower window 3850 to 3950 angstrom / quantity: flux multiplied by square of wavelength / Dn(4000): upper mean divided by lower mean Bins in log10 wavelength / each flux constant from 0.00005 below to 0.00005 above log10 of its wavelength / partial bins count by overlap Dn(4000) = 1.6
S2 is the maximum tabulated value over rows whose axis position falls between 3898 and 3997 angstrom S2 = 95.55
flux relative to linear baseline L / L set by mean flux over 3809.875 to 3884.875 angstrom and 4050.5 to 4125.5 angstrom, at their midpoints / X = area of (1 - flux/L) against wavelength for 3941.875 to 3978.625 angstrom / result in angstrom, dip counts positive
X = 7.6 angstrom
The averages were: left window 63.7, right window 98.5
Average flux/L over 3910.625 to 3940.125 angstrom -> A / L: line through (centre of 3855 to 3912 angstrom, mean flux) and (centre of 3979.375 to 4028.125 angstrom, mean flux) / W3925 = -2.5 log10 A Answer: 0.300 mag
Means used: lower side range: 69.9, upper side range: 99.9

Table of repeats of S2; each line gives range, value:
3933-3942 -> 60.85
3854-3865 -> 70.98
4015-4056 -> 110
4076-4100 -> 109.2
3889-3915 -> 84.38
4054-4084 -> 102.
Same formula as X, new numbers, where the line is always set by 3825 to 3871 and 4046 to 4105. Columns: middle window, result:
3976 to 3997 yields -1.8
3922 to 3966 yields 9.5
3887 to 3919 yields -2.2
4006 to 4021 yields -2.9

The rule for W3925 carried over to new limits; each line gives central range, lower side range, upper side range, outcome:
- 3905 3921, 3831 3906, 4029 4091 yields -0.09 mag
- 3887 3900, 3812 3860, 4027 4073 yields 0.07 mag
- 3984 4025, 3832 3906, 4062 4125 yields -0.18 mag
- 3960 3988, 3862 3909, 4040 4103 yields 0.28 mag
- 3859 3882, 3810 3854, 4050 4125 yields -0.04 mag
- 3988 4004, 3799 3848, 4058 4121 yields -0.15 mag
